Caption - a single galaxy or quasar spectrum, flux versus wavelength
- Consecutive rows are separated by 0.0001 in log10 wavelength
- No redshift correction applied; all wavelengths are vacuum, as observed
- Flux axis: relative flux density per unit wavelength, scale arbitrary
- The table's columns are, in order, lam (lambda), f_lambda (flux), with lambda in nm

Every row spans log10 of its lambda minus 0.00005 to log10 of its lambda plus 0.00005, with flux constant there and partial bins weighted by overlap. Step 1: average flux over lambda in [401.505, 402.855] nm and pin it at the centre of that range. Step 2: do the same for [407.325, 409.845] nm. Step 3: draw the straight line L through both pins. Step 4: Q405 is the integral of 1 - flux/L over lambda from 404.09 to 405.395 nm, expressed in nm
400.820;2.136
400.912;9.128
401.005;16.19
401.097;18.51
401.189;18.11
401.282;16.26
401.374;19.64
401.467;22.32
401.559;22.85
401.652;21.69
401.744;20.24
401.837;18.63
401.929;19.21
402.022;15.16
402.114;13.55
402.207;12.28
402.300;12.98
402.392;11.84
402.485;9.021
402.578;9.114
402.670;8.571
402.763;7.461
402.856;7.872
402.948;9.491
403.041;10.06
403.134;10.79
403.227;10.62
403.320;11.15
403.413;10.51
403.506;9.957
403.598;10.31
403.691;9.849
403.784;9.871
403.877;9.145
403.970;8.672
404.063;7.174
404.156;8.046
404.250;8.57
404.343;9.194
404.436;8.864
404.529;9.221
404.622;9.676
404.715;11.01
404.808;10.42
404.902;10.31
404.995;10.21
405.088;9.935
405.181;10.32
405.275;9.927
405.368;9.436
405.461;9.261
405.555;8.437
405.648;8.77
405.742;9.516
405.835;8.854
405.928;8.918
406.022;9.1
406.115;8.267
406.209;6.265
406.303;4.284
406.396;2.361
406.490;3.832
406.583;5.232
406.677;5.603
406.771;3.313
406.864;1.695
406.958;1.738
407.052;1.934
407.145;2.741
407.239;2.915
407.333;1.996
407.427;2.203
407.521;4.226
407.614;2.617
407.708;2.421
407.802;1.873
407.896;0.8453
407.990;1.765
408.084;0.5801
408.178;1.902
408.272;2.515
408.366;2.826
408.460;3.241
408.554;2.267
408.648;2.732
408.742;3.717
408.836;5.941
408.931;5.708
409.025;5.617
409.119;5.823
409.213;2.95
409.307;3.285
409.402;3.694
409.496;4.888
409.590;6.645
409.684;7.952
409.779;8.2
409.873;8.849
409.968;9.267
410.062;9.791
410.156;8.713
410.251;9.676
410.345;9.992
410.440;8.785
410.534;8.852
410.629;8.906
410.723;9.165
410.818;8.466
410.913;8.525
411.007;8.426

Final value 0.05 nm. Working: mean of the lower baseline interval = 14.3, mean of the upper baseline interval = 3.71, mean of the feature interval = 9.62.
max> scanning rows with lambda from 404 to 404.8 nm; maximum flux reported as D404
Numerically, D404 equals 11.01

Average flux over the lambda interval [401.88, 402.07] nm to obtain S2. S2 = 17.2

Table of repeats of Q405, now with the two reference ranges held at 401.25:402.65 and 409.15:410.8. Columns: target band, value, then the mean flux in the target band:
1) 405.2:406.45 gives 0.43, 7.98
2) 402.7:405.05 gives 0.76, 9.53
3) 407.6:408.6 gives 0.78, 2.06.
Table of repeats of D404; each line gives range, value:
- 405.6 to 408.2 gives 9.516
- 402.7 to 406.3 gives 11.15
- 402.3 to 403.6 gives 12.98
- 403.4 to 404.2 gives 10.51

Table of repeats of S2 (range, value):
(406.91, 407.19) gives 2.13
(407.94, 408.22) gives 1.4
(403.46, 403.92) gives 9.85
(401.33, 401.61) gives 21.6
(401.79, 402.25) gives 15.8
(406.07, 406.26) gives 7.16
